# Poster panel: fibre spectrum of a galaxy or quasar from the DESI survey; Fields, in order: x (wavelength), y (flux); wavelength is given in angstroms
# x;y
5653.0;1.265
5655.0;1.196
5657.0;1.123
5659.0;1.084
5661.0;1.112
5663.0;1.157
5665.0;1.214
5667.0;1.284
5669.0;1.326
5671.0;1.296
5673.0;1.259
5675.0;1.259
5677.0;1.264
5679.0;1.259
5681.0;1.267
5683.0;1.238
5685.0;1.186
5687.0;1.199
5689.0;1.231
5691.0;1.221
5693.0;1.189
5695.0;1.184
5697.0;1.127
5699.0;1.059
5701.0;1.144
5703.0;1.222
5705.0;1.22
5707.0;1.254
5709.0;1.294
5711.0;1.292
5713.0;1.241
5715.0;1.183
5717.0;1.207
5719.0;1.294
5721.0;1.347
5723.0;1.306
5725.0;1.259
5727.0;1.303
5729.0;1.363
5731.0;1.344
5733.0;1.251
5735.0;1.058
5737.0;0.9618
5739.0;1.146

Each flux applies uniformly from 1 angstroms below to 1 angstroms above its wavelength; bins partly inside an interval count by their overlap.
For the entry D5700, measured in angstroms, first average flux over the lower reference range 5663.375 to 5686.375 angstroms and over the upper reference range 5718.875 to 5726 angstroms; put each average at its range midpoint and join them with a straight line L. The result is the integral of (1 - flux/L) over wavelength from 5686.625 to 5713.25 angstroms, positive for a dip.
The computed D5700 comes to 1.6 angstroms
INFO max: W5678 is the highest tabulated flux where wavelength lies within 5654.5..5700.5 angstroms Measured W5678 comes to 1.326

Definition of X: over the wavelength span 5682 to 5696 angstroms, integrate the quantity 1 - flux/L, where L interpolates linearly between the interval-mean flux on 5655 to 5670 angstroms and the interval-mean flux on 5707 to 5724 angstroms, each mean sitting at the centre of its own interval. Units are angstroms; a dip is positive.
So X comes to 0.2 angstroms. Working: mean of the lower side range 1.19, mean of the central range 1.21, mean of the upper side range 1.27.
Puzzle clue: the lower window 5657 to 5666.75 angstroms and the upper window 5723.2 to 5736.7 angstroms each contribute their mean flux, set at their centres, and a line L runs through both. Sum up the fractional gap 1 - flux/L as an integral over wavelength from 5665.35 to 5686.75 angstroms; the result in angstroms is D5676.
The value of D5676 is -1.62 angstroms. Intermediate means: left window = 1.15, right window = 1.25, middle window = 1.26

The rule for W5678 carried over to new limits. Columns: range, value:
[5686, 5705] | 1.231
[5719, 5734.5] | 1.363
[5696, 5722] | 1.347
